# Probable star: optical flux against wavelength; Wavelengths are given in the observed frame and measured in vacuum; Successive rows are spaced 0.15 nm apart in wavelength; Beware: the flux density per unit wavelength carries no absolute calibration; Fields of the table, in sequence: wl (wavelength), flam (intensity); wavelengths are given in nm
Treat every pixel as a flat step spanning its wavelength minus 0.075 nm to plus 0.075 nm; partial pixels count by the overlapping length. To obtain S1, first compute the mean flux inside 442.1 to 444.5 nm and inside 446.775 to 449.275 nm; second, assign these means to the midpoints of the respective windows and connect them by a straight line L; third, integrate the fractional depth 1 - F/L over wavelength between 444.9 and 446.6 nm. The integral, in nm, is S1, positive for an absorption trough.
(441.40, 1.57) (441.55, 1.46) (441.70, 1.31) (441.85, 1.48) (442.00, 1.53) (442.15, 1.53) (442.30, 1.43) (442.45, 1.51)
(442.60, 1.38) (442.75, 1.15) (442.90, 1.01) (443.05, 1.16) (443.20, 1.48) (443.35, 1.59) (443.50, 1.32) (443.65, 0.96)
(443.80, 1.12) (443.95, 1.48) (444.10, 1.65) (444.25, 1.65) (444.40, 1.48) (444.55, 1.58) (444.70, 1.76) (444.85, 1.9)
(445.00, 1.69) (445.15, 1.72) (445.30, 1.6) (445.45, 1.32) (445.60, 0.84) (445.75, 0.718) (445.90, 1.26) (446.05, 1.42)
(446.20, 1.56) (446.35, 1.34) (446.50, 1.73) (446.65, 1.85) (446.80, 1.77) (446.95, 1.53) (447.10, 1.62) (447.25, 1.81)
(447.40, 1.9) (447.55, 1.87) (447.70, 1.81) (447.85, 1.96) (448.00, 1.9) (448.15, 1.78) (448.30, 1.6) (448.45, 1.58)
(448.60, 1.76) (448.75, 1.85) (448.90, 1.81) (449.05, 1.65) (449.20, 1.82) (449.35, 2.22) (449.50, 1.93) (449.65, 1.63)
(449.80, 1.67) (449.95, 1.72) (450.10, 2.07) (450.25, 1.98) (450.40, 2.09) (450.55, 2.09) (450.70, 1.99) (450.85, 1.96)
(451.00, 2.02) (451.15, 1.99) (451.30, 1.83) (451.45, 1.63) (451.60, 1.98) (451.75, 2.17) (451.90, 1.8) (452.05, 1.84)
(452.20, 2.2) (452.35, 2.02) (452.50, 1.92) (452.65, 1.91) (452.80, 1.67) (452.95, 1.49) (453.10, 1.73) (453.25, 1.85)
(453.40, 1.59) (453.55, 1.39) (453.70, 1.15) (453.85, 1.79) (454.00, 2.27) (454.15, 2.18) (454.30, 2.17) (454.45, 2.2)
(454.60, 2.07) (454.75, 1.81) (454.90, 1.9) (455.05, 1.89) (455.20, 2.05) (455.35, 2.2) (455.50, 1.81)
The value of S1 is 0.19 nm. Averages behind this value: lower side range 1.37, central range 1.4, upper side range 1.77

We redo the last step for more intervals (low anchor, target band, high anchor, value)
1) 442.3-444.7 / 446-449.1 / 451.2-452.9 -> -0.18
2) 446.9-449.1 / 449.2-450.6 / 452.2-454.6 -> -0.10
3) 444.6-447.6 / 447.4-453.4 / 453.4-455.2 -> -0.47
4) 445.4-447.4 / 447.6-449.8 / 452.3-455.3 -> -0.31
